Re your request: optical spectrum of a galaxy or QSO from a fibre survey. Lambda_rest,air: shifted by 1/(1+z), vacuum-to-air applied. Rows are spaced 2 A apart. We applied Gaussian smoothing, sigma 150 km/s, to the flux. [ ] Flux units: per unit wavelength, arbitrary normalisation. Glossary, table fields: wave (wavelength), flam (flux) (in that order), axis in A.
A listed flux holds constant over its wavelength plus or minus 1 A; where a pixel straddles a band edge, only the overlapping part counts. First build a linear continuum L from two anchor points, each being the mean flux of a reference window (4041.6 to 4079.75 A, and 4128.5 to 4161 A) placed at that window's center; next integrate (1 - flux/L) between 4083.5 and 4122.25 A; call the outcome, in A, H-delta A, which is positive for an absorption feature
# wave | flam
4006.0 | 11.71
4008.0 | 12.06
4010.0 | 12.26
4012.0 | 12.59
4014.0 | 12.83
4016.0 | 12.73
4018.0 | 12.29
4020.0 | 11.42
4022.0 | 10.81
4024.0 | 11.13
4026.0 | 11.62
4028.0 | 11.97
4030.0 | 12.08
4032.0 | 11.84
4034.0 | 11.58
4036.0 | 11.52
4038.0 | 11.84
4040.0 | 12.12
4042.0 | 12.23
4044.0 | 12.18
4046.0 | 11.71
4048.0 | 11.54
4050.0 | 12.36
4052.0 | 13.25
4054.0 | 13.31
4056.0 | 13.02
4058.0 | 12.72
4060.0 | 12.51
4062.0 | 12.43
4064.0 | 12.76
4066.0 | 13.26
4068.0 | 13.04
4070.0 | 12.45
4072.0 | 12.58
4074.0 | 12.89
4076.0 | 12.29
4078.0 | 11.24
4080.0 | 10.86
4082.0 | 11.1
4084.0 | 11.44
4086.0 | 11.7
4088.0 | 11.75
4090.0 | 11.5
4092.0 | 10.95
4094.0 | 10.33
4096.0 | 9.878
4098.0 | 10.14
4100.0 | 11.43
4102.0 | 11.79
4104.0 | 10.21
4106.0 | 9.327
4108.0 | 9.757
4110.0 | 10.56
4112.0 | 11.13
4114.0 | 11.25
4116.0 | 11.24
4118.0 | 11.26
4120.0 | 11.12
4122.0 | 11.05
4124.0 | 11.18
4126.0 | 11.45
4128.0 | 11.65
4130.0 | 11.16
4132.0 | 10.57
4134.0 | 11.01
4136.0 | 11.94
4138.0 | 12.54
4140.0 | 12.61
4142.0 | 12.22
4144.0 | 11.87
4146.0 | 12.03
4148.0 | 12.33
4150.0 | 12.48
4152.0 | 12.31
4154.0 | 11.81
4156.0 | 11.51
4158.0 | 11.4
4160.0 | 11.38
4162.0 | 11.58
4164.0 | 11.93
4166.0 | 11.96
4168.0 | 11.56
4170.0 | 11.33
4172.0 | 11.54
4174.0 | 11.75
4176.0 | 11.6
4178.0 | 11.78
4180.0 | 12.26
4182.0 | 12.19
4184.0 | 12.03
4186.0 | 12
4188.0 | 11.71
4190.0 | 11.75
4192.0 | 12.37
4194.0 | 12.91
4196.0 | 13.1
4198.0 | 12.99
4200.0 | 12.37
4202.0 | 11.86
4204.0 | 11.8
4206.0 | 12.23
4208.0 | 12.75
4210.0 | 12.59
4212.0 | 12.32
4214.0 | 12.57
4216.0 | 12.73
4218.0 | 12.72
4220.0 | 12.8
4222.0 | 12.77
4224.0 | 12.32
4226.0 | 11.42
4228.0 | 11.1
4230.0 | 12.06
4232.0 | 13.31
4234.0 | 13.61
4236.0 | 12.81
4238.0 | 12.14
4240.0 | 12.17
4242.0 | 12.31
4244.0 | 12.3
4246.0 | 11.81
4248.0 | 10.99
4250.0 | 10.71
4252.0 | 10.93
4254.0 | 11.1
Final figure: 4.1 A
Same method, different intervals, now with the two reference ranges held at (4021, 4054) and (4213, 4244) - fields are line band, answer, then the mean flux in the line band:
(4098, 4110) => 1.6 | 10.5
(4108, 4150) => 2.3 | 11.5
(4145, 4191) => 1.7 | 11.8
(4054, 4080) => -1.2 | 12.6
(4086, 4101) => 1.4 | 10.9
